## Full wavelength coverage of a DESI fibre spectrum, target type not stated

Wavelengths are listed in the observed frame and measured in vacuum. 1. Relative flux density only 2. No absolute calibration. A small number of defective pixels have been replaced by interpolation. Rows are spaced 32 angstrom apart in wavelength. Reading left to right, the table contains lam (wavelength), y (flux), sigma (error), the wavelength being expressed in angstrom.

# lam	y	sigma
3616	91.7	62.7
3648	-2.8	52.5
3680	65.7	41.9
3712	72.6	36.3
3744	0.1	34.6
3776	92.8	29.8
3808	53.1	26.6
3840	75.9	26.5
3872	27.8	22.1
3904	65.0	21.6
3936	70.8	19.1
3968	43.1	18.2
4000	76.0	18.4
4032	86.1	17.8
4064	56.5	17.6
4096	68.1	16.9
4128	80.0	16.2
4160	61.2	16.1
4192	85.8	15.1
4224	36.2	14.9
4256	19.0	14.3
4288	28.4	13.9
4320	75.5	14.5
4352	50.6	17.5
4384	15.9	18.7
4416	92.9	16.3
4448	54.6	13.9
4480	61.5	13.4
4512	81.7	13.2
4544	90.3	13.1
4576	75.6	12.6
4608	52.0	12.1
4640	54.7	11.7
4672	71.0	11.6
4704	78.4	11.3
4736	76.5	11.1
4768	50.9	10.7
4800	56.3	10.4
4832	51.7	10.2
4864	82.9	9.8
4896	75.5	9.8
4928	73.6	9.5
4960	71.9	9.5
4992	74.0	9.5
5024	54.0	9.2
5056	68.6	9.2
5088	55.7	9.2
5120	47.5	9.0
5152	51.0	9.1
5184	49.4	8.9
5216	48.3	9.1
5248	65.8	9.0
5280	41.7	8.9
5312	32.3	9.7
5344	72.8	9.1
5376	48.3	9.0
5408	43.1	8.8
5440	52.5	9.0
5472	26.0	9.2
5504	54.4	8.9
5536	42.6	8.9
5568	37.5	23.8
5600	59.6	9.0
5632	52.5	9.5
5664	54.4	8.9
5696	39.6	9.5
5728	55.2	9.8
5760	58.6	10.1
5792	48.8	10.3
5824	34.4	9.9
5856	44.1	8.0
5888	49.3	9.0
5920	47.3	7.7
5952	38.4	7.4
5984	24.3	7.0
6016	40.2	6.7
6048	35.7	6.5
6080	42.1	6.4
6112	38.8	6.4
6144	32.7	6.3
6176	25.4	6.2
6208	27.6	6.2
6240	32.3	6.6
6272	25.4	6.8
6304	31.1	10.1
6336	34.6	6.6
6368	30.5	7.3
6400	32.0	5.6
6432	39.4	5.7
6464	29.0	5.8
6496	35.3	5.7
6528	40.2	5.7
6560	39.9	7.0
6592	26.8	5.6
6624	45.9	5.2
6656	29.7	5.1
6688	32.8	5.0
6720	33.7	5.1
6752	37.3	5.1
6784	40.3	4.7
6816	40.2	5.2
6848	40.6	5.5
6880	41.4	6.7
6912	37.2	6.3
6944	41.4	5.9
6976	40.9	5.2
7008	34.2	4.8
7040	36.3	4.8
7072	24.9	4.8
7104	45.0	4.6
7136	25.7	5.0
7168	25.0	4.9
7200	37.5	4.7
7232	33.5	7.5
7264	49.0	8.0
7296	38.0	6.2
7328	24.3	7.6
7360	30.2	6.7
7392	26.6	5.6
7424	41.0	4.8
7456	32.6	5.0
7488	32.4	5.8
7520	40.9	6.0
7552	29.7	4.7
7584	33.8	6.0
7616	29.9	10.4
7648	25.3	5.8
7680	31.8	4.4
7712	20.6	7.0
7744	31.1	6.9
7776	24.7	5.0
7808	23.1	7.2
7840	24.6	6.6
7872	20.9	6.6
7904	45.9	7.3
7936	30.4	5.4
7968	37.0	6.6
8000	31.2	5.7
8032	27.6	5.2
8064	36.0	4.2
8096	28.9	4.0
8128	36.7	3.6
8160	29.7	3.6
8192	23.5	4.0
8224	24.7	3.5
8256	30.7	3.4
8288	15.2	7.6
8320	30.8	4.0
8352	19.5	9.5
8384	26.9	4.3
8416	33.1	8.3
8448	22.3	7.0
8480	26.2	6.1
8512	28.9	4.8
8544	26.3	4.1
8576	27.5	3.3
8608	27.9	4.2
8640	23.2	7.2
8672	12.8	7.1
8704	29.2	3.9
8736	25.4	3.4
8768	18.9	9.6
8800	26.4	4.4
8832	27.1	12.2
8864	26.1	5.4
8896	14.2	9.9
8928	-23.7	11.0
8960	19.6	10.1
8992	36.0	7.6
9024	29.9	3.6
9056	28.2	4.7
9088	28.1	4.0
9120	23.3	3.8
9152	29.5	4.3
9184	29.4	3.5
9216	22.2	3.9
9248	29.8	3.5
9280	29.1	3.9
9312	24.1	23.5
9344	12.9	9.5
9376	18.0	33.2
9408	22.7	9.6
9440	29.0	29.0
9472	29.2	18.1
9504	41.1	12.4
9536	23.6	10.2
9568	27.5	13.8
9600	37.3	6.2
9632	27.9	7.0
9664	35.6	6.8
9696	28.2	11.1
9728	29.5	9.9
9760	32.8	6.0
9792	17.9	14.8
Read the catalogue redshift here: 0.162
